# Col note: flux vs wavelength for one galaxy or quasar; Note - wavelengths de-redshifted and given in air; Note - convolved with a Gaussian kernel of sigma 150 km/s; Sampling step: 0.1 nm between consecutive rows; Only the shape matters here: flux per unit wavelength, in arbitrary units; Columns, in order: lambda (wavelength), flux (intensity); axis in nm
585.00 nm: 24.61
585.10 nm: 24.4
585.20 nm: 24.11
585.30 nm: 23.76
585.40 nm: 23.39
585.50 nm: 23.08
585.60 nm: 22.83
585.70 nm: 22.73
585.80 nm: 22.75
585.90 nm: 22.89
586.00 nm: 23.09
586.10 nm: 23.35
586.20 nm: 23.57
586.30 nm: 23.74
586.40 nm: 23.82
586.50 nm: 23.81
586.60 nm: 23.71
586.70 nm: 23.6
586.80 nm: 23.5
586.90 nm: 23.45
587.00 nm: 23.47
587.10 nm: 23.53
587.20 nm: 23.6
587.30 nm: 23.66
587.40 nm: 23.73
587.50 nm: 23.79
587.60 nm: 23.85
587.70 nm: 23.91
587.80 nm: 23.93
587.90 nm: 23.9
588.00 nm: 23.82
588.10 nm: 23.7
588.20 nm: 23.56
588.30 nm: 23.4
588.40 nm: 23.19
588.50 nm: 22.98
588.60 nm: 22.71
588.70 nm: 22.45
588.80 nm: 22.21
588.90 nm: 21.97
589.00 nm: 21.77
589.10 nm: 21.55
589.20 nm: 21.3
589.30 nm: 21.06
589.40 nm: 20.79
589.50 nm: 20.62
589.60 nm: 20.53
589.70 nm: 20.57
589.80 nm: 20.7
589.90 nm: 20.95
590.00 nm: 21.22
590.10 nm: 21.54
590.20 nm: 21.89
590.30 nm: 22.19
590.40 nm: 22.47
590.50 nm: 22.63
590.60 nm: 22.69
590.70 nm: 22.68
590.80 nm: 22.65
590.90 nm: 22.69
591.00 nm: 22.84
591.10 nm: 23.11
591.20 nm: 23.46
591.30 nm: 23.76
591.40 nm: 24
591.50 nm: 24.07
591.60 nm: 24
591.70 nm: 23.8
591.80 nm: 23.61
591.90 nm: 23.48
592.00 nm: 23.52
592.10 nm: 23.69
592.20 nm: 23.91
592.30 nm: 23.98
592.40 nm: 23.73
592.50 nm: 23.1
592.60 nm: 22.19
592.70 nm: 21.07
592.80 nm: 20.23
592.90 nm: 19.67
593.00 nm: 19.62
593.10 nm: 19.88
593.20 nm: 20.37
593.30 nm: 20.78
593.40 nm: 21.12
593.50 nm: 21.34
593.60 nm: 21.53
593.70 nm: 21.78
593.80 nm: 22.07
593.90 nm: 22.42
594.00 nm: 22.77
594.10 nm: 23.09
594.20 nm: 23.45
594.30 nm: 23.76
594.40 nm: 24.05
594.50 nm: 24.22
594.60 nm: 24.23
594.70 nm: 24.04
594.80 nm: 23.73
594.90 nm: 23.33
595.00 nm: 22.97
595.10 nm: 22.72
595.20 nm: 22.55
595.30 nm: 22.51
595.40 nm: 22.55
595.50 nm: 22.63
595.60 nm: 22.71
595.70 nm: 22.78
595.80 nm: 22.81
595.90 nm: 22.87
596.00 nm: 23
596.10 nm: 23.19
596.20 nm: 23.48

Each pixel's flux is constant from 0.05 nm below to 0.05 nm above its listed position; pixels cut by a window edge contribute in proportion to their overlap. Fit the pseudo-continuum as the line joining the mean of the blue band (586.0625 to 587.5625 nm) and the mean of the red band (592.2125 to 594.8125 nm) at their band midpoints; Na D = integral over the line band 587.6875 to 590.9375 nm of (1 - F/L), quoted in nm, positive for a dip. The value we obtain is 0.12 nm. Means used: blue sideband 23.6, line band 22.2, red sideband 22.2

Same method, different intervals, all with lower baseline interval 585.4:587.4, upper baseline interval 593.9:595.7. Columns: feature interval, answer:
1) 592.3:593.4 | 0.10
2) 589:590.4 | 0.13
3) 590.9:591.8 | -0.01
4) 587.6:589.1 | 0.02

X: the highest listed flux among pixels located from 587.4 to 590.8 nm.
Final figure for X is 23.93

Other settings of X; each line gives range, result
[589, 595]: 24.23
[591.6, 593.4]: 24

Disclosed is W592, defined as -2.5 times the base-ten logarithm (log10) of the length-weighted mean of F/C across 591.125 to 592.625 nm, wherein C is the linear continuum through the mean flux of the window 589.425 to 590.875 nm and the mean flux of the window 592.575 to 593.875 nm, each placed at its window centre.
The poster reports -0.116 mag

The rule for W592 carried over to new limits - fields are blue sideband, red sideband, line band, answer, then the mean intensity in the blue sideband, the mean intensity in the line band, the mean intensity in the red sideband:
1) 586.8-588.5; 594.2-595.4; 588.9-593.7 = 0.07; 23.6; 22.1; 23.4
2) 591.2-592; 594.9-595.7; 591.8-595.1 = 0.04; 23.8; 22.5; 22.7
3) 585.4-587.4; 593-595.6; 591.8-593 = 0.01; 23.4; 22.5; 22.5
